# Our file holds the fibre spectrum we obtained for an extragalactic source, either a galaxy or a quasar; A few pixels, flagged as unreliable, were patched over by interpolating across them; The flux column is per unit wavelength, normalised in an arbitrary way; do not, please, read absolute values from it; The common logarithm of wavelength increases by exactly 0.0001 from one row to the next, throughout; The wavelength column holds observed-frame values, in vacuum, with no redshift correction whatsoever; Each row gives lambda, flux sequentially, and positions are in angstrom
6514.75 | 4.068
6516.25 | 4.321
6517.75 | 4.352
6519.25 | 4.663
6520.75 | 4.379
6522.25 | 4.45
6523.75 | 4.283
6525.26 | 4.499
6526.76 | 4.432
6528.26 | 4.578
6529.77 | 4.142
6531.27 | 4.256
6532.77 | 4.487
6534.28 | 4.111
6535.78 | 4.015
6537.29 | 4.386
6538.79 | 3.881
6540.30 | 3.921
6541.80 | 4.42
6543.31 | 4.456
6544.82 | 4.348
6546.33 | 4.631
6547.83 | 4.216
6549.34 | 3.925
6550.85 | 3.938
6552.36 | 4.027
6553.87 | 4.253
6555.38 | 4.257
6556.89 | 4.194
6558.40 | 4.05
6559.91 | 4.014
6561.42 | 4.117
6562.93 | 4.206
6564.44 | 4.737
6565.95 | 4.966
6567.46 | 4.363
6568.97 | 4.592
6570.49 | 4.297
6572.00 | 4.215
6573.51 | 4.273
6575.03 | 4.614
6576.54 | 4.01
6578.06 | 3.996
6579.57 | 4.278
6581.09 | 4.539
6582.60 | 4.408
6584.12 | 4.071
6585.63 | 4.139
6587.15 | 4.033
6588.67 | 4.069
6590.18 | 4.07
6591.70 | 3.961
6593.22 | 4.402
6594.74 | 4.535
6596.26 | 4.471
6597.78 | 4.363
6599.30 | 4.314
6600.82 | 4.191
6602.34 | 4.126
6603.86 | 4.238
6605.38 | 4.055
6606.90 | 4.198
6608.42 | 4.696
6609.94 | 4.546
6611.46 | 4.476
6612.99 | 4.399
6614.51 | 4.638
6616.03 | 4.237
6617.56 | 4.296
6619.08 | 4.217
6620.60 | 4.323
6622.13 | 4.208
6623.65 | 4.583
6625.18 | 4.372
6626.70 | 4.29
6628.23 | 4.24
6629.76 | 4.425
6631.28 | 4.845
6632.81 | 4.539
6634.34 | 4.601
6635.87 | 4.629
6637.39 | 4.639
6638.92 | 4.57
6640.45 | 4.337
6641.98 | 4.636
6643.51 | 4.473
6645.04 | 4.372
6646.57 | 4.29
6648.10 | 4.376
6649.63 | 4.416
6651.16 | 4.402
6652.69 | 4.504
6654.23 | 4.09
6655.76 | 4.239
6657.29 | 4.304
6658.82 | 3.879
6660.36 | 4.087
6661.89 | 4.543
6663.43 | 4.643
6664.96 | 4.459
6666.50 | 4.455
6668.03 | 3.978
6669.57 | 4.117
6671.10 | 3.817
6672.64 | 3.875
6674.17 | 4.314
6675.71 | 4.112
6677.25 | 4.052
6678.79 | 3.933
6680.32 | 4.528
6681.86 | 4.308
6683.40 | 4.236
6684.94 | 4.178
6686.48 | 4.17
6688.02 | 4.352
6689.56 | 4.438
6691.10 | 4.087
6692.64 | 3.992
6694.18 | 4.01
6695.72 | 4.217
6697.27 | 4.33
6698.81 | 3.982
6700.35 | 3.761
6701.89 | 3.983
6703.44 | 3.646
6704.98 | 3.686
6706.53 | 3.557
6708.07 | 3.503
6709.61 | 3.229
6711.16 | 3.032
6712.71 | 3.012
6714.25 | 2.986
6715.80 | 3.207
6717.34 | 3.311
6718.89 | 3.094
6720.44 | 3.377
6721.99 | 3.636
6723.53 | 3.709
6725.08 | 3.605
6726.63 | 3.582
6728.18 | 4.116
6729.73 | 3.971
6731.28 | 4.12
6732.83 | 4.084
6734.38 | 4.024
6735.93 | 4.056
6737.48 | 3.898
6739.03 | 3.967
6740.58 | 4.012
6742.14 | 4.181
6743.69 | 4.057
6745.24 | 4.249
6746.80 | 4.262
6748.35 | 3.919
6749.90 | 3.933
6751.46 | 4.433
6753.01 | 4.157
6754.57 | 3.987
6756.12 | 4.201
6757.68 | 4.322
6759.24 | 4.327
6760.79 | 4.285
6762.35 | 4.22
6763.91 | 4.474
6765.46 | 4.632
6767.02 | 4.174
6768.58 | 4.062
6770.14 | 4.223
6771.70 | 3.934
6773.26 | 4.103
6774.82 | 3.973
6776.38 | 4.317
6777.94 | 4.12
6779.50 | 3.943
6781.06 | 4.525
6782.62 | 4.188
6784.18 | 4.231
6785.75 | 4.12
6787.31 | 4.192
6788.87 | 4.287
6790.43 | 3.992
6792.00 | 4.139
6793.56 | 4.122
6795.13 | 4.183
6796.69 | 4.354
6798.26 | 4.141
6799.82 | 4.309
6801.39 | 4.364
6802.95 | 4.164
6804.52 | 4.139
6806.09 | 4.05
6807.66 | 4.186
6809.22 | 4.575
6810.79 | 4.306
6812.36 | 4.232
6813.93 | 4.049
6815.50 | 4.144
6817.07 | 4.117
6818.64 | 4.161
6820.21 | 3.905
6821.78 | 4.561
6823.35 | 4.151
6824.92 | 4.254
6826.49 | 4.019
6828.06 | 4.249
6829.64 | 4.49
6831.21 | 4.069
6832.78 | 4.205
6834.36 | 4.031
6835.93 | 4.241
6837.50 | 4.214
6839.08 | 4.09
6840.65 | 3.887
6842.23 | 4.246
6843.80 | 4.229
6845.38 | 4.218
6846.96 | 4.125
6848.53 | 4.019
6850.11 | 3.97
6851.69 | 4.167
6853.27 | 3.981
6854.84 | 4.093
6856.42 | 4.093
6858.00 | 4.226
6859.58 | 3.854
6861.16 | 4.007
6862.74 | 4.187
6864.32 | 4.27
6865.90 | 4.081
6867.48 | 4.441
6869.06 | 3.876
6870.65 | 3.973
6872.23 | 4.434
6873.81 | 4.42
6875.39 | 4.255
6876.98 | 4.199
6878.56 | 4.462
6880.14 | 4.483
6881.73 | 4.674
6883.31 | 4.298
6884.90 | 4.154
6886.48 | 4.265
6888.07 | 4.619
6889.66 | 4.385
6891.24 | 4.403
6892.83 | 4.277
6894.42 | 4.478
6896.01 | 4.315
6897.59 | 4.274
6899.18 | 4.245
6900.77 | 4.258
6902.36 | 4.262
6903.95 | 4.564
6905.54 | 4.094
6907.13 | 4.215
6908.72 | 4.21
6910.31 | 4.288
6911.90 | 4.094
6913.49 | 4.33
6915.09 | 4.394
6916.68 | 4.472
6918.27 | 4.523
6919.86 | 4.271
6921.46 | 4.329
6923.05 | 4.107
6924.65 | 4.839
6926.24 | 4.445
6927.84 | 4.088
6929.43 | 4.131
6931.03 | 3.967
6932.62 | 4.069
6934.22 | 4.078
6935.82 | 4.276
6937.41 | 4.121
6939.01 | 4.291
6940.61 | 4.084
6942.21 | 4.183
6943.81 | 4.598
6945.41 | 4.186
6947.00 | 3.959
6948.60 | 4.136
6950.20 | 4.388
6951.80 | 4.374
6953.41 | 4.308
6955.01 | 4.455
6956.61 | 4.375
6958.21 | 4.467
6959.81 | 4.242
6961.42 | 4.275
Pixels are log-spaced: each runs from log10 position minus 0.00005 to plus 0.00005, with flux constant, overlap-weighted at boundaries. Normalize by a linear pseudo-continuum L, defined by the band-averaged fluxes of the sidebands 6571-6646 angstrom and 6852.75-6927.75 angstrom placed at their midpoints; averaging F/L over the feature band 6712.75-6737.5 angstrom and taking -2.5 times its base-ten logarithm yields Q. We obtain 0.18 mag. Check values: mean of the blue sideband 4.35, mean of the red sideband 4.28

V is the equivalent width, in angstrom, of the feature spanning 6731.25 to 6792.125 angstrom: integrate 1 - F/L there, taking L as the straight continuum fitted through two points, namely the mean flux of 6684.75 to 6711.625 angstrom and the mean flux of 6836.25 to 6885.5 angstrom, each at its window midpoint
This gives -2.2 angstrom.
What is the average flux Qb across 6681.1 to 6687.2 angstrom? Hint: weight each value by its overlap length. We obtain 4.22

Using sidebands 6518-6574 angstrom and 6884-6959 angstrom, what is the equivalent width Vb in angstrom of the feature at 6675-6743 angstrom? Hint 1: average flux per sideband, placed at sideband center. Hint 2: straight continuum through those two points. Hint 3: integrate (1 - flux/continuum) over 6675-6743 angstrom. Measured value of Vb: 7.1 angstrom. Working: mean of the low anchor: 4.3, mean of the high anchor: 4.29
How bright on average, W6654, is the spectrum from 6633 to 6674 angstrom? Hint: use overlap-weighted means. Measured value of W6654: 4.34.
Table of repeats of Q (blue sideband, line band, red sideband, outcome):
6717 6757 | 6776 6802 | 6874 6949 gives -0.04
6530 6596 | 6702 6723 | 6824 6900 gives 0.25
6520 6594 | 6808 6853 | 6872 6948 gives 0.03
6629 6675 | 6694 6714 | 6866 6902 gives 0.19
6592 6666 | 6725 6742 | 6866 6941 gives 0.10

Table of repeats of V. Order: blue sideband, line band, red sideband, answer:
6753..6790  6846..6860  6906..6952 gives 0.5 angstrom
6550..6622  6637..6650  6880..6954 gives -0.5 angstrom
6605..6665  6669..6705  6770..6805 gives 1.9 angstrom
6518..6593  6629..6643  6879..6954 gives -1.0 angstrom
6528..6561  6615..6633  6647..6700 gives -0.7 angstrom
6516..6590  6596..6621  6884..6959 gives -0.3 angstrom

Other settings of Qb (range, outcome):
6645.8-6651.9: 4.37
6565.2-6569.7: 4.64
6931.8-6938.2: 4.14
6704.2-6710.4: 3.49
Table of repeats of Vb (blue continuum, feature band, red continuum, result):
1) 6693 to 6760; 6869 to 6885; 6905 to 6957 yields -0.7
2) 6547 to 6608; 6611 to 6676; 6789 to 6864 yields -2.0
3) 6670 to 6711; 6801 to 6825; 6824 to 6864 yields -0.6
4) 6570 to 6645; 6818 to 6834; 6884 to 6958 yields 0.4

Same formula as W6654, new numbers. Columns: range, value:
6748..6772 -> 4.22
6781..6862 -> 4.17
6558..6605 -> 4.28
